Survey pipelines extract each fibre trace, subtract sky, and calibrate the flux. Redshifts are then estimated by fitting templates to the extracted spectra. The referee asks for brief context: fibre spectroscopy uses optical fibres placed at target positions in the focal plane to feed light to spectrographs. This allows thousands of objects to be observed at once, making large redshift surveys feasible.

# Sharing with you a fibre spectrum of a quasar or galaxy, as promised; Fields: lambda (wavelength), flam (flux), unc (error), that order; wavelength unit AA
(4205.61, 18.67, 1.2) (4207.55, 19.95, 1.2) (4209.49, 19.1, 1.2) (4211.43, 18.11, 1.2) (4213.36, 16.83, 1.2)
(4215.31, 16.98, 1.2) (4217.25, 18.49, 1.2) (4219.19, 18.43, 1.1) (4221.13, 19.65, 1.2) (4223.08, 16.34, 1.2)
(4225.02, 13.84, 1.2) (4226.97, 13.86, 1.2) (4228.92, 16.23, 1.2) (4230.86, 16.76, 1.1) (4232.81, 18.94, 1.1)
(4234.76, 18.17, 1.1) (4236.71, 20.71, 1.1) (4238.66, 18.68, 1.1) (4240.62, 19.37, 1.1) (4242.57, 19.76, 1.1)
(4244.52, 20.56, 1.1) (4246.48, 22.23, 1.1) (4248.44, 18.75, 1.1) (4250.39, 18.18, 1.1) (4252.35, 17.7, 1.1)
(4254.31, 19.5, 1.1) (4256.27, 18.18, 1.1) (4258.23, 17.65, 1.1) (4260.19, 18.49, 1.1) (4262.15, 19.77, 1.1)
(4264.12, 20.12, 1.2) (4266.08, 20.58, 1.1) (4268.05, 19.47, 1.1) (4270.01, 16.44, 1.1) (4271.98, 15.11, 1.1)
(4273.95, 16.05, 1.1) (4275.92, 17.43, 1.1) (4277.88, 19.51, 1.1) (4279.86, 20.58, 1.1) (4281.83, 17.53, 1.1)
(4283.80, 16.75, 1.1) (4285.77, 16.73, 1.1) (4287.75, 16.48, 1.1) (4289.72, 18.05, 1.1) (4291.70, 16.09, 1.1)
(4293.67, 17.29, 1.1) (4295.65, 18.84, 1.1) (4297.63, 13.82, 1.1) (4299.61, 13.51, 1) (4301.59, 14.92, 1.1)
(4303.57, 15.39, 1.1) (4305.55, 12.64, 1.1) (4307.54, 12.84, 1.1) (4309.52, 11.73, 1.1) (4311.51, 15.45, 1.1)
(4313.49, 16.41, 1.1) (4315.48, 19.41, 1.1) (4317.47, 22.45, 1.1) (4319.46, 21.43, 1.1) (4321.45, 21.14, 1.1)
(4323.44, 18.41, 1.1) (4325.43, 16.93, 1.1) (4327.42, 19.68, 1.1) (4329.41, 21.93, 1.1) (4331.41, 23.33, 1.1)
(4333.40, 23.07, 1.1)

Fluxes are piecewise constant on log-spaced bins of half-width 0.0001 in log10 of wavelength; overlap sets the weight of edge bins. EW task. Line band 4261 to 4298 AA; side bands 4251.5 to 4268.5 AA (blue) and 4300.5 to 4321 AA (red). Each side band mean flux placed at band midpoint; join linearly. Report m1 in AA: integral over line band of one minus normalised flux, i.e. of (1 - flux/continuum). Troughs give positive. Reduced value 0.5 AA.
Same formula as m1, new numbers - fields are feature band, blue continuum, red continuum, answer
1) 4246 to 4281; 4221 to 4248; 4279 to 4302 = -2.3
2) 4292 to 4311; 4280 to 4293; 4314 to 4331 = 3.9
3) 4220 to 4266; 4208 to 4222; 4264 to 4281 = -0.4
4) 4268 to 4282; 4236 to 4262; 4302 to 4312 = -0.8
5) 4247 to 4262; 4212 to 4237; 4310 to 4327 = -0.7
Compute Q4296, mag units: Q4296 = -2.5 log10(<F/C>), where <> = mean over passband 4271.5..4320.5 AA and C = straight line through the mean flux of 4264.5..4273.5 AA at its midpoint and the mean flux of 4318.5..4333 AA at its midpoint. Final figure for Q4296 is 0.15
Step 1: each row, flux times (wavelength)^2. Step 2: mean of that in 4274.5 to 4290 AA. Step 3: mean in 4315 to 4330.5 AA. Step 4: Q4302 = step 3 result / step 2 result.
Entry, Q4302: 1.2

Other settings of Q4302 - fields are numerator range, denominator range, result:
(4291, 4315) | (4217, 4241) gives 0.88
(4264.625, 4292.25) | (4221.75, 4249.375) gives 0.99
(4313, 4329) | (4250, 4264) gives 1.09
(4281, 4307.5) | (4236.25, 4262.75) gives 0.84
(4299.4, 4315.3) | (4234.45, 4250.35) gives 0.75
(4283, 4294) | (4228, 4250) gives 0.90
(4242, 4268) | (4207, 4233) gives 1.14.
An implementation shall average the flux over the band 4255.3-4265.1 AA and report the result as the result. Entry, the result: 18.8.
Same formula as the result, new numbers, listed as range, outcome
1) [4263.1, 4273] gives 18.3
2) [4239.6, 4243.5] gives 19.5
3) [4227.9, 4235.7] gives 17.5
